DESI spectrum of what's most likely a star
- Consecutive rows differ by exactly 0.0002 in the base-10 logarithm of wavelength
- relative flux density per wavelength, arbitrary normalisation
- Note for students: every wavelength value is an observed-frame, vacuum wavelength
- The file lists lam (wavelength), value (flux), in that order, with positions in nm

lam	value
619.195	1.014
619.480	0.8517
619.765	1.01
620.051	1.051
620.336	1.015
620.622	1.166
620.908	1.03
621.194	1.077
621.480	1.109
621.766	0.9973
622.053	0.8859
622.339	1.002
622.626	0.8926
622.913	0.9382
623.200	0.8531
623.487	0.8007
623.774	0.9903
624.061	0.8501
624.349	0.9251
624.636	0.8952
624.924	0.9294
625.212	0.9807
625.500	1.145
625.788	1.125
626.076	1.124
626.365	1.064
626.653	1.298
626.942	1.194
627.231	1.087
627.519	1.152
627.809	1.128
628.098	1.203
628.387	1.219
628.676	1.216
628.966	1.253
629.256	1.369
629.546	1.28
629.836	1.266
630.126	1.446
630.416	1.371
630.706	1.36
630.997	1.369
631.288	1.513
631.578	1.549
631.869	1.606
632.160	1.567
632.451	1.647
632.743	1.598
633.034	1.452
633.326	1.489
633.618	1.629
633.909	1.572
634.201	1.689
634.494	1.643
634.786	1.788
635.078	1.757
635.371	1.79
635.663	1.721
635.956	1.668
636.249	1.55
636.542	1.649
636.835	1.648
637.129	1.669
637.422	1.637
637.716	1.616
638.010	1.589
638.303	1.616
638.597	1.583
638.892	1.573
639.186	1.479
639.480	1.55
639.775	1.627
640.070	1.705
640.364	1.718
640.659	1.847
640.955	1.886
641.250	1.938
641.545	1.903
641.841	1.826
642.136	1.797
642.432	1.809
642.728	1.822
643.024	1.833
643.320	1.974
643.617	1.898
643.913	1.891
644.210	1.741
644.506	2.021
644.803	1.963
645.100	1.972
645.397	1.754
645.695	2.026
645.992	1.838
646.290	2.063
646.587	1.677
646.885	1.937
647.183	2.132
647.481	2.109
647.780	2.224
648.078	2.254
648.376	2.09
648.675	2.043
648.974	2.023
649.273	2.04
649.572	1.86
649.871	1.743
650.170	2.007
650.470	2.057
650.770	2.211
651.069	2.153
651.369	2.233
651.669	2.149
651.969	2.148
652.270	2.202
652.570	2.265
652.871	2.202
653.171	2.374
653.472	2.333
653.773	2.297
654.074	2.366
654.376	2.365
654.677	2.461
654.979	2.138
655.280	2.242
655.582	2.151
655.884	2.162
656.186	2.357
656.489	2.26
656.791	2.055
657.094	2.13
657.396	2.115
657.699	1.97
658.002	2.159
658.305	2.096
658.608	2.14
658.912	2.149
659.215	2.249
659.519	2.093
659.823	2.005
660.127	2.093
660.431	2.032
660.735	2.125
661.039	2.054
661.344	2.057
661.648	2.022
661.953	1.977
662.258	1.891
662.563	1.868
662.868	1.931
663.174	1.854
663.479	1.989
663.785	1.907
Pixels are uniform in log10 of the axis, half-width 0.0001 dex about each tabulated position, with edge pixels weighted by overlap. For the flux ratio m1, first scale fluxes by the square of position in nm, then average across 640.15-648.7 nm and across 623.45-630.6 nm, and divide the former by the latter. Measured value 1.79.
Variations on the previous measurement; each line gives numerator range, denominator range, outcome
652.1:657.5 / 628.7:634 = 1.66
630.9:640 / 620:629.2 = 1.58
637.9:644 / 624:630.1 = 1.61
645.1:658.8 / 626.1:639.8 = 1.52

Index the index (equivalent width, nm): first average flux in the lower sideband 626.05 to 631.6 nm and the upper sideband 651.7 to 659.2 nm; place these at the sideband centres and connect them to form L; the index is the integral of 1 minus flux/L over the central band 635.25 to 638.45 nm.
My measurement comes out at -0.20 nm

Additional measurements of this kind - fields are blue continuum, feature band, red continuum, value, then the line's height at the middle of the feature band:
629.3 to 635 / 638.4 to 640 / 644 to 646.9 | 0.138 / 1.72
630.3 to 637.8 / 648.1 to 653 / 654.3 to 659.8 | -0.194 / 2.01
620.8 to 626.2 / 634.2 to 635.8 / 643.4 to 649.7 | -0.281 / 1.48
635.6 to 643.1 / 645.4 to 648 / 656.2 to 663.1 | -0.225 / 1.83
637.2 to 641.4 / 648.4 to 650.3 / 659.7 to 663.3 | -0.152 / 1.82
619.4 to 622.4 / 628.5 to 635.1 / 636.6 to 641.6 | -0.343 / 1.41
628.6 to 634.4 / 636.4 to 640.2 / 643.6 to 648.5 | 0.210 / 1.71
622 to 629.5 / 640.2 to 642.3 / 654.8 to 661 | -0.349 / 1.58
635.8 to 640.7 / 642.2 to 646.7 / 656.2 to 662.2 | -0.307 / 1.77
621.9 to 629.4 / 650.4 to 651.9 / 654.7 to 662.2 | -0.224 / 1.88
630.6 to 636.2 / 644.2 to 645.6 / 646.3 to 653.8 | 0.029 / 1.95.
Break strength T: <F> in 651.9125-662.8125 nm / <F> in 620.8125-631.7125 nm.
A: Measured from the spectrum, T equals 1.91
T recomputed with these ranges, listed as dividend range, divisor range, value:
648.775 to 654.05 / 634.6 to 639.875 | 1.31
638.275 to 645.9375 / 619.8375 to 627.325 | 1.77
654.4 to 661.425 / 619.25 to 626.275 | 2.18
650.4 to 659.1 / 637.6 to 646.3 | 1.23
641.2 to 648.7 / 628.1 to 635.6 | 1.30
